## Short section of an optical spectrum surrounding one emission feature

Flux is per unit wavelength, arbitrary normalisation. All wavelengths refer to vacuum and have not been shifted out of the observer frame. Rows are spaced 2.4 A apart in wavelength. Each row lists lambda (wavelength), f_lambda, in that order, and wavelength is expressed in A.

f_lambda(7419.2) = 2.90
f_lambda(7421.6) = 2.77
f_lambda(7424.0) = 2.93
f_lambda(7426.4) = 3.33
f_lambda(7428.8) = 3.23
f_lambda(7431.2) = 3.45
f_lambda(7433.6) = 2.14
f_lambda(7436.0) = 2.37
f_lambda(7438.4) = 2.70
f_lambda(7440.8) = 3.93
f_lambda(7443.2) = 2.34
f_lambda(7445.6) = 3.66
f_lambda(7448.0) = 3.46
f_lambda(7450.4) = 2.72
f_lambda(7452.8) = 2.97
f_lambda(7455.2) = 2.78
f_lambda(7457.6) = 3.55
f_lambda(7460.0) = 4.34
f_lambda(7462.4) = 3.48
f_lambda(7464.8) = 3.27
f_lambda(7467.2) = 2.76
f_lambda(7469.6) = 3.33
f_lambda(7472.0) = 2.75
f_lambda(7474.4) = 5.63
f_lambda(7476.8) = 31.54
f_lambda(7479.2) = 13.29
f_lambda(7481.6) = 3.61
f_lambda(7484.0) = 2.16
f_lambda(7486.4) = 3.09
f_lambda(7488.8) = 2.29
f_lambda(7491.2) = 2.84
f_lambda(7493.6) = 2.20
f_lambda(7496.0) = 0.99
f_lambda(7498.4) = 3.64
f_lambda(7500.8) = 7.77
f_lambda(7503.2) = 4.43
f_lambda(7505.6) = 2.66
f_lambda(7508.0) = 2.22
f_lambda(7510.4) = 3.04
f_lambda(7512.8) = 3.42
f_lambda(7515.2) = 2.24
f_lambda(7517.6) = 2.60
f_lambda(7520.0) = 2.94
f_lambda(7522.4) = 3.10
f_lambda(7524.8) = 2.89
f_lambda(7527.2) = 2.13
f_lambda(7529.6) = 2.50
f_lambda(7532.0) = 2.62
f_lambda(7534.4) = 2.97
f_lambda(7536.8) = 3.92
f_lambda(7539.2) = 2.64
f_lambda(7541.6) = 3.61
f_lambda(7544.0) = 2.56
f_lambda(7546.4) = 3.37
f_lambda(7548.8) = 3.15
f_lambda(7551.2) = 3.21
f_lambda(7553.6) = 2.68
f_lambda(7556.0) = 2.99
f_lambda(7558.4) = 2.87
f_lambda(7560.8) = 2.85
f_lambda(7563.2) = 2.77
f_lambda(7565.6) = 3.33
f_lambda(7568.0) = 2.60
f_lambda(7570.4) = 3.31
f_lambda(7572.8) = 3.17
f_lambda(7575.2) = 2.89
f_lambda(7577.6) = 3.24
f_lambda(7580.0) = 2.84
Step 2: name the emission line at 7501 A [N II] 6583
